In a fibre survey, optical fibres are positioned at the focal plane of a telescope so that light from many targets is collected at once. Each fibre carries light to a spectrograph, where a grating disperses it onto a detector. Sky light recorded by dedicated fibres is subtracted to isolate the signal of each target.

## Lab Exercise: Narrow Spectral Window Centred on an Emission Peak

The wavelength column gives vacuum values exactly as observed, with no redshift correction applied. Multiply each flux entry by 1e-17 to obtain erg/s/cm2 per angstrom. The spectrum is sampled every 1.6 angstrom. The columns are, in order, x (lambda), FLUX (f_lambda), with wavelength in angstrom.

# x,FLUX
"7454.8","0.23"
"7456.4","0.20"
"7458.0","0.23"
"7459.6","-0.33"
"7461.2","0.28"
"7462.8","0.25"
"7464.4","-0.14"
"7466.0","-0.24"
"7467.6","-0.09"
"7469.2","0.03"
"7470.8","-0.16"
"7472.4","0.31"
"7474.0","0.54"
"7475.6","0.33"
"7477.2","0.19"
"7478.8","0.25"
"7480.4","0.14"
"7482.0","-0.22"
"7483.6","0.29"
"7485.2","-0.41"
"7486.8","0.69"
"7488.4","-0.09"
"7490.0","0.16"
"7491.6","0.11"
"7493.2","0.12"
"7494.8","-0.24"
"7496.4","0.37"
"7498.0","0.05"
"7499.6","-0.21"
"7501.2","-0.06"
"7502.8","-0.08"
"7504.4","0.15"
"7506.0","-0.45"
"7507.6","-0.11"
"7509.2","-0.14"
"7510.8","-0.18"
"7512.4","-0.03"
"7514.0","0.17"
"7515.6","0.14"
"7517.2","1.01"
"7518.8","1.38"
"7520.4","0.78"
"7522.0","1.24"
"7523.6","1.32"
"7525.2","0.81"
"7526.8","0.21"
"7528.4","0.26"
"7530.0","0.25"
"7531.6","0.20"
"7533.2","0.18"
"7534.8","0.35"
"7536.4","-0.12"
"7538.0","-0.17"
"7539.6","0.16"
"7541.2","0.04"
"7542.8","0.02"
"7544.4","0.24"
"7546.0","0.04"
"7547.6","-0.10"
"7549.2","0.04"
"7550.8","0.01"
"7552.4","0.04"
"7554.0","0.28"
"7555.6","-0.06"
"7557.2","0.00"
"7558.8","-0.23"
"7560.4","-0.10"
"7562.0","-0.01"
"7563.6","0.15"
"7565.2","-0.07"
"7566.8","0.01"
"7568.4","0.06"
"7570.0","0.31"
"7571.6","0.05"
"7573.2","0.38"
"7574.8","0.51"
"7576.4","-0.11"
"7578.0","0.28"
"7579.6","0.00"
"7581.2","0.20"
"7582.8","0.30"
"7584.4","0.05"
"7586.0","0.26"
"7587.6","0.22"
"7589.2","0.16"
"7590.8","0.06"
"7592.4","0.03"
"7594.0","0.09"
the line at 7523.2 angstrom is [O II]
